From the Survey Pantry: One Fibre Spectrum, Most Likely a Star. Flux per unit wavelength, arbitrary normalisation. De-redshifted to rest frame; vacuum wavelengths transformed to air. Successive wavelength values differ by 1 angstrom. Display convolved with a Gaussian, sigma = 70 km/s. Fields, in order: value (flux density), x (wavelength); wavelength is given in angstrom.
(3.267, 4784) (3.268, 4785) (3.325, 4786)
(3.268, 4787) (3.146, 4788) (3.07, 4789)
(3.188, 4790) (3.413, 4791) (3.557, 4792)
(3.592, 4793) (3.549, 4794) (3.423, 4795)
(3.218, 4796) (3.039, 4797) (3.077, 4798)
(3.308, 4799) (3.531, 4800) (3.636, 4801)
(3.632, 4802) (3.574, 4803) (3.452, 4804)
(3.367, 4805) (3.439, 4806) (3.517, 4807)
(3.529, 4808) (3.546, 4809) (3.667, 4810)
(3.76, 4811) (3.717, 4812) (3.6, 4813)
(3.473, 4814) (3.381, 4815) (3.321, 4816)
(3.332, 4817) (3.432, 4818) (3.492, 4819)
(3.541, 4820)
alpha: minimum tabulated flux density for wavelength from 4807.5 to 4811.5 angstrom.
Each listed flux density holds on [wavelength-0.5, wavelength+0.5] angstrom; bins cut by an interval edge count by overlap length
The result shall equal 3.529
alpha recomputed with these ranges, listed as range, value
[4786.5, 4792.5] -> 3.07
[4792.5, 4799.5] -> 3.039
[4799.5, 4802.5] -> 3.531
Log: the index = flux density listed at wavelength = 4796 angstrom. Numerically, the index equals 3.218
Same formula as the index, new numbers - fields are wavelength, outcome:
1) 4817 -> 3.332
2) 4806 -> 3.439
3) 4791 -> 3.413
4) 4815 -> 3.381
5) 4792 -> 3.557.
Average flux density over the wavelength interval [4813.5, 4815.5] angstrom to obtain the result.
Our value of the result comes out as 3.43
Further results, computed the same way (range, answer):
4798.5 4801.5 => 3.49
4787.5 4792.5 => 3.27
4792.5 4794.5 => 3.57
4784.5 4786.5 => 3.3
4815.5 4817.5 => 3.33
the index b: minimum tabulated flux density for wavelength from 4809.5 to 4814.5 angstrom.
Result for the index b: 3.473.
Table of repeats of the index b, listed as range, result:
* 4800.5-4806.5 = 3.367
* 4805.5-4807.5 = 3.439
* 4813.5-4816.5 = 3.321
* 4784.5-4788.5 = 3.146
